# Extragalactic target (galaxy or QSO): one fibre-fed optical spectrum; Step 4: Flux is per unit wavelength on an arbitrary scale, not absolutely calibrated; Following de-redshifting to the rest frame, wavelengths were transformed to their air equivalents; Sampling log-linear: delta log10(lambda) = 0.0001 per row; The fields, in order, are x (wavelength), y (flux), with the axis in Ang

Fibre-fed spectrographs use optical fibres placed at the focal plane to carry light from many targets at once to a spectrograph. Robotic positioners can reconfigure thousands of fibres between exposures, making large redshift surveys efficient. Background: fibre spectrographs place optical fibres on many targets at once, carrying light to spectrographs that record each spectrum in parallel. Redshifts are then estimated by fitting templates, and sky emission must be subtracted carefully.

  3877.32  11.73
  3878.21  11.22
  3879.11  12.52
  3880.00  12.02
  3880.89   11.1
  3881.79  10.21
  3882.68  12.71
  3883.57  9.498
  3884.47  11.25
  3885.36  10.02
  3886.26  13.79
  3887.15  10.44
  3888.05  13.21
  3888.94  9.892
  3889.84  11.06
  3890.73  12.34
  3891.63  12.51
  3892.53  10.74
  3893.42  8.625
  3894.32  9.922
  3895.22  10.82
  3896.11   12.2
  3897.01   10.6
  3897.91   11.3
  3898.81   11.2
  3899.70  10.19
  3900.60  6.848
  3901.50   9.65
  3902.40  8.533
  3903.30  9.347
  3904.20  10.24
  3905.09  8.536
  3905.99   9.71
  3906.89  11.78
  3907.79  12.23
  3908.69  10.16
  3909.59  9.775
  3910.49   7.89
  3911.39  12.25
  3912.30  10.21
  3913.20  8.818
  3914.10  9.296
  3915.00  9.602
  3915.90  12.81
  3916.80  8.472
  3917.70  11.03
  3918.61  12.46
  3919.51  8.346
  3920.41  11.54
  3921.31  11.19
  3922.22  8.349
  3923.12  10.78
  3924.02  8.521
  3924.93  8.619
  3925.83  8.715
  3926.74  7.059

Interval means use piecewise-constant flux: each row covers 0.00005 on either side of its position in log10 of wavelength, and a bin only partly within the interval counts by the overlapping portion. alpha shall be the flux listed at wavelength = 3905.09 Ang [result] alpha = 8.536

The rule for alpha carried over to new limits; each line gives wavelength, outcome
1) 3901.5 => 9.65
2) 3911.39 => 12.25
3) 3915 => 9.602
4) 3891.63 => 12.51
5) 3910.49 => 7.89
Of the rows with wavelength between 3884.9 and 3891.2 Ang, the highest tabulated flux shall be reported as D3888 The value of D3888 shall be 13.79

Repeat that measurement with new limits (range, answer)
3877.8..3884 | 12.71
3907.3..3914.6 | 12.25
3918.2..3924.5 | 12.46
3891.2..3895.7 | 12.51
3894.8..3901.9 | 12.2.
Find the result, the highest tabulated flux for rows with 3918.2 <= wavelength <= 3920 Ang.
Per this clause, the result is 12.46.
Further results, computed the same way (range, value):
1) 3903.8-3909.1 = 12.23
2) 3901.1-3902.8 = 9.65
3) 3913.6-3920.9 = 12.81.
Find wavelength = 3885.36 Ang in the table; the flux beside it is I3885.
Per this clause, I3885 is 10.02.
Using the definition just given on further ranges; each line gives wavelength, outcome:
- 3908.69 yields 10.16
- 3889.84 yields 11.06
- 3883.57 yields 9.498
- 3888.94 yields 9.892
